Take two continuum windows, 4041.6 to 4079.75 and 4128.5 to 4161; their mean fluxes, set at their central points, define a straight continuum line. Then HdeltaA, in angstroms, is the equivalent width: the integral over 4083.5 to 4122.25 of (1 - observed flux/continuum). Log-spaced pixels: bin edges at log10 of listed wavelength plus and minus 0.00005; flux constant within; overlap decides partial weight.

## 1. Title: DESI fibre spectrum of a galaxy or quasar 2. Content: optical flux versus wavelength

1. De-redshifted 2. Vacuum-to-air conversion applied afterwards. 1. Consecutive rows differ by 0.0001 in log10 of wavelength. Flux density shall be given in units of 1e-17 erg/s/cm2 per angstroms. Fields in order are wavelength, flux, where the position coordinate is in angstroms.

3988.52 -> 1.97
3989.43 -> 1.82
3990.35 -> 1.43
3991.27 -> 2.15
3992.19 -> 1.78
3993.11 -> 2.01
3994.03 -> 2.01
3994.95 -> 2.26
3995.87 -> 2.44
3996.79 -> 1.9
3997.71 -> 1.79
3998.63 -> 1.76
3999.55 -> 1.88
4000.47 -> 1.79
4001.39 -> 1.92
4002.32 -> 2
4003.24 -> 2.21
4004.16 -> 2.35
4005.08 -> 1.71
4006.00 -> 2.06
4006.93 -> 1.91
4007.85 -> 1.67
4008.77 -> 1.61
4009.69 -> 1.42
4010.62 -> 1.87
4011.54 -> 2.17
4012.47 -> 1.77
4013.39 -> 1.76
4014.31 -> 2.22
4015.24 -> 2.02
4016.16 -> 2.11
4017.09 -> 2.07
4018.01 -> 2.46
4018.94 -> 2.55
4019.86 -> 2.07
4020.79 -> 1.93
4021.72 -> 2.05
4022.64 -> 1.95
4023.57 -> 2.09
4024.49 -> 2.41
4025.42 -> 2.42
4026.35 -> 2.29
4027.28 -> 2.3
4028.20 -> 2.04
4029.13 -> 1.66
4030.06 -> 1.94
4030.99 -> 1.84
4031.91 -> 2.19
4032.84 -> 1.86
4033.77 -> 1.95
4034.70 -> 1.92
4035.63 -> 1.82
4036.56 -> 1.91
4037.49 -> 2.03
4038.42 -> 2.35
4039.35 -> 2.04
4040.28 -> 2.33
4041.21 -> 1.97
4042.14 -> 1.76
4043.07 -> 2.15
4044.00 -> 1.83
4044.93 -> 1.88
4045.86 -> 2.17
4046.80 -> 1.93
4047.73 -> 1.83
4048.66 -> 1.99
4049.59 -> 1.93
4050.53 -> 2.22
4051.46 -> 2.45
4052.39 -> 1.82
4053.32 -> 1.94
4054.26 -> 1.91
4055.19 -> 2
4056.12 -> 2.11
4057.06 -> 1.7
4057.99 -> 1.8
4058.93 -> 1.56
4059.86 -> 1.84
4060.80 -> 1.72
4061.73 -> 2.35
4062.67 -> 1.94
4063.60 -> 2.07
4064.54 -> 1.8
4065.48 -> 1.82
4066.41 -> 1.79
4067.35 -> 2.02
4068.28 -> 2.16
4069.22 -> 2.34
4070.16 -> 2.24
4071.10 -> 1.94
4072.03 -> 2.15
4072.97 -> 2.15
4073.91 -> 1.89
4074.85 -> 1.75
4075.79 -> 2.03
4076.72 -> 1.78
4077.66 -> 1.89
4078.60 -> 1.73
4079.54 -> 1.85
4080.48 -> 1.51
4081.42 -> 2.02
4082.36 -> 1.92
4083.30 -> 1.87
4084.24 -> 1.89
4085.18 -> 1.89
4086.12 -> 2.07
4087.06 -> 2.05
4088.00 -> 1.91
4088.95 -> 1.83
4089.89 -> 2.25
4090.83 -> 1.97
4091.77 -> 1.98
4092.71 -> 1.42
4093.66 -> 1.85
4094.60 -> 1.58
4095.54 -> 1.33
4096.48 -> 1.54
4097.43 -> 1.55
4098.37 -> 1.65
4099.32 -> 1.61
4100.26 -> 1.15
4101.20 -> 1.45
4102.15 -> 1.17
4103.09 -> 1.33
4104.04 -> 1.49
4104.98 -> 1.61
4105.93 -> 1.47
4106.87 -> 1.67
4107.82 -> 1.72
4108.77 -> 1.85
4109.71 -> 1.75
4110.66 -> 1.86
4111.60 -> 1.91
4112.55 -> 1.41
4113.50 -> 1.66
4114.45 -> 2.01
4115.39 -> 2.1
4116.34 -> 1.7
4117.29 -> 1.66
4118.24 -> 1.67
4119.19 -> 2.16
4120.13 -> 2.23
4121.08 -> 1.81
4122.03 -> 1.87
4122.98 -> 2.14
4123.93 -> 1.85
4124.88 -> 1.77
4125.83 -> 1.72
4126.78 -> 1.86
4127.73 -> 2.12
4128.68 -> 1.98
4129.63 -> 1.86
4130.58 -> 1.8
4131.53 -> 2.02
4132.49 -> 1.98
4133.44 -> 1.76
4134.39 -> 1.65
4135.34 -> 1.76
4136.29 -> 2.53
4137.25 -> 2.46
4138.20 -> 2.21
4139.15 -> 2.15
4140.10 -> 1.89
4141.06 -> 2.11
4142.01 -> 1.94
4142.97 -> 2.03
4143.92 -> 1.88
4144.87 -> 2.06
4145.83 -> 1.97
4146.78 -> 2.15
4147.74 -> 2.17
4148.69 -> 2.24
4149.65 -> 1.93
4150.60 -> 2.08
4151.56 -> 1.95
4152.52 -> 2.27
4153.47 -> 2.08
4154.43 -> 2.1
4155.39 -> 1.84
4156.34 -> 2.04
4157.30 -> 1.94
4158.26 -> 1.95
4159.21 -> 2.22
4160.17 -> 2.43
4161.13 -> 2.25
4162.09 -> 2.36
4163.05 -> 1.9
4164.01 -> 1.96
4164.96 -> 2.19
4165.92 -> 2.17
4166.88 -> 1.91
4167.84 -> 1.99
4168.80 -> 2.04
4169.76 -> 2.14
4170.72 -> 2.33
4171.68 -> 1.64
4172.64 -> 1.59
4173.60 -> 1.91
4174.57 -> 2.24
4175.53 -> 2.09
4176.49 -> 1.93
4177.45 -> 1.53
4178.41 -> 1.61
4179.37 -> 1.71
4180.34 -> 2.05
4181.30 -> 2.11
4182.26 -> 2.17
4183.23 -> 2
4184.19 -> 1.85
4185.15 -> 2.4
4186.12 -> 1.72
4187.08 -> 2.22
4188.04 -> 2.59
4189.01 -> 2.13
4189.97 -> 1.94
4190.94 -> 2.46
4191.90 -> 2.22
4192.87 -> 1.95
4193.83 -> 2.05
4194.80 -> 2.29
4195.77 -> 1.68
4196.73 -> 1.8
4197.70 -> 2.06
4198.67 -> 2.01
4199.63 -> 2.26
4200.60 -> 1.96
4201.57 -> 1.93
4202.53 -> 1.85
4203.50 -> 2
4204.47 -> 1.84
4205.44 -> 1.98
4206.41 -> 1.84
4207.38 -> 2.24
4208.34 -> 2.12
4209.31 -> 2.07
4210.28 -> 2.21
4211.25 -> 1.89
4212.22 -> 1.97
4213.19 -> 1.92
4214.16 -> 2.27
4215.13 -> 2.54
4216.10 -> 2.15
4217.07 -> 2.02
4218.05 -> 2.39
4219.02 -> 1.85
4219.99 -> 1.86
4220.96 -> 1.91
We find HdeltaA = 5.2 angstroms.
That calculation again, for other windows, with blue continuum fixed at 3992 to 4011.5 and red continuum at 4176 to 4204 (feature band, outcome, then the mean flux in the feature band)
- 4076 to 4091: 0.5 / 1.9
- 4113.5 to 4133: 0.8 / 1.91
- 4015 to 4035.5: -1.6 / 2.09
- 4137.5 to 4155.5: -0.6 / 2.06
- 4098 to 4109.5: 2.7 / 1.52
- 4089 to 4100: 1.5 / 1.7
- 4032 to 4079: -0.5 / 1.97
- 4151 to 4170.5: -0.8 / 2.09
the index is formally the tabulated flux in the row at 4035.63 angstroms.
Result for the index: 1.82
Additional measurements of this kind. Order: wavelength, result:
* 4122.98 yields 2.14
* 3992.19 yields 1.78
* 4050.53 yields 2.22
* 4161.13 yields 2.25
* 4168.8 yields 2.04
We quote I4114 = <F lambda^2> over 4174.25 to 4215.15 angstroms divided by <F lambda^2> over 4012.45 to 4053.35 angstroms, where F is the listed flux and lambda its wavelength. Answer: 1.07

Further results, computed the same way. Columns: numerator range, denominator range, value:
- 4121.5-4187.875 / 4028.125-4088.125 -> 1.08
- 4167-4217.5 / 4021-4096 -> 1.10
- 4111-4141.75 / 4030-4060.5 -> 1.02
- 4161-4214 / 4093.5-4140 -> 1.17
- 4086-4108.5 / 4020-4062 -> 0.85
